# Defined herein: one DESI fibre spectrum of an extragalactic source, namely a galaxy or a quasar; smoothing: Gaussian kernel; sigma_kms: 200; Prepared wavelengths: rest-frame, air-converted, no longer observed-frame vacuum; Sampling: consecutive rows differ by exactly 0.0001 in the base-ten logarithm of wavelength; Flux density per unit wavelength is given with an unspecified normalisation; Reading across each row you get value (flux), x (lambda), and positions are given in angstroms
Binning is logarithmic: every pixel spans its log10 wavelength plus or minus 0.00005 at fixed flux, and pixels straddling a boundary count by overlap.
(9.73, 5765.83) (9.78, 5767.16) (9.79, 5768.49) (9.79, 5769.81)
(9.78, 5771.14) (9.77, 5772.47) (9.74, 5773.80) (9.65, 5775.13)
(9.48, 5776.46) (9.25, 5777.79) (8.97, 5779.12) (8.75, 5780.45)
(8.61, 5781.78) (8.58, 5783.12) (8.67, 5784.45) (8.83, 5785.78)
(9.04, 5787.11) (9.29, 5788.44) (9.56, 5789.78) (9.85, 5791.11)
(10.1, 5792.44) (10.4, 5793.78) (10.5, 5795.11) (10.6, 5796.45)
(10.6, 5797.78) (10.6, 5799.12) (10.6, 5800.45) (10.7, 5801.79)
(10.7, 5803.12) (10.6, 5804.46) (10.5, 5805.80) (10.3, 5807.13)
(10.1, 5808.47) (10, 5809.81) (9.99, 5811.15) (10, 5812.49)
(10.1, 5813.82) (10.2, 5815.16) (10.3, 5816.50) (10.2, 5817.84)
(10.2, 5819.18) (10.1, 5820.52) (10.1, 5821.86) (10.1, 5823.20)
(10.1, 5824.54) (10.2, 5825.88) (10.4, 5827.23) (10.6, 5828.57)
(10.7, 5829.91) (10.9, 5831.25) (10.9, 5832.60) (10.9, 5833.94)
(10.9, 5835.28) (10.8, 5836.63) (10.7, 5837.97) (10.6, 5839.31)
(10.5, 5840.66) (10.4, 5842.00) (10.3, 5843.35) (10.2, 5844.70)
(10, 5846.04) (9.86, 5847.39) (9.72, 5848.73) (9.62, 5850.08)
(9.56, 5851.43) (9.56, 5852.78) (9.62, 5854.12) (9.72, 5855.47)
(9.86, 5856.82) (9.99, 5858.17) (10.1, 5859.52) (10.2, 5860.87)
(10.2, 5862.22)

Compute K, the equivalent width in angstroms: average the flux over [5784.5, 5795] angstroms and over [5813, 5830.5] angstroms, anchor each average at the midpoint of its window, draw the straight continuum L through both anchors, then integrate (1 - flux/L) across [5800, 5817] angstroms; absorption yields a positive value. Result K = -0.6 angstroms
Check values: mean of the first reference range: 9.58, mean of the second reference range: 10.3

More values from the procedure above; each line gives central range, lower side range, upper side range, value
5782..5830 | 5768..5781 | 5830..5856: -1.1 angstroms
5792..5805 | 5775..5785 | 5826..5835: -1.3 angstroms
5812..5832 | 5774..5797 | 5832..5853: -0.6 angstroms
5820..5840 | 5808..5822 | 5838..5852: -0.8 angstroms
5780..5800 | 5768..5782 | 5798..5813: 0.6 angstroms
